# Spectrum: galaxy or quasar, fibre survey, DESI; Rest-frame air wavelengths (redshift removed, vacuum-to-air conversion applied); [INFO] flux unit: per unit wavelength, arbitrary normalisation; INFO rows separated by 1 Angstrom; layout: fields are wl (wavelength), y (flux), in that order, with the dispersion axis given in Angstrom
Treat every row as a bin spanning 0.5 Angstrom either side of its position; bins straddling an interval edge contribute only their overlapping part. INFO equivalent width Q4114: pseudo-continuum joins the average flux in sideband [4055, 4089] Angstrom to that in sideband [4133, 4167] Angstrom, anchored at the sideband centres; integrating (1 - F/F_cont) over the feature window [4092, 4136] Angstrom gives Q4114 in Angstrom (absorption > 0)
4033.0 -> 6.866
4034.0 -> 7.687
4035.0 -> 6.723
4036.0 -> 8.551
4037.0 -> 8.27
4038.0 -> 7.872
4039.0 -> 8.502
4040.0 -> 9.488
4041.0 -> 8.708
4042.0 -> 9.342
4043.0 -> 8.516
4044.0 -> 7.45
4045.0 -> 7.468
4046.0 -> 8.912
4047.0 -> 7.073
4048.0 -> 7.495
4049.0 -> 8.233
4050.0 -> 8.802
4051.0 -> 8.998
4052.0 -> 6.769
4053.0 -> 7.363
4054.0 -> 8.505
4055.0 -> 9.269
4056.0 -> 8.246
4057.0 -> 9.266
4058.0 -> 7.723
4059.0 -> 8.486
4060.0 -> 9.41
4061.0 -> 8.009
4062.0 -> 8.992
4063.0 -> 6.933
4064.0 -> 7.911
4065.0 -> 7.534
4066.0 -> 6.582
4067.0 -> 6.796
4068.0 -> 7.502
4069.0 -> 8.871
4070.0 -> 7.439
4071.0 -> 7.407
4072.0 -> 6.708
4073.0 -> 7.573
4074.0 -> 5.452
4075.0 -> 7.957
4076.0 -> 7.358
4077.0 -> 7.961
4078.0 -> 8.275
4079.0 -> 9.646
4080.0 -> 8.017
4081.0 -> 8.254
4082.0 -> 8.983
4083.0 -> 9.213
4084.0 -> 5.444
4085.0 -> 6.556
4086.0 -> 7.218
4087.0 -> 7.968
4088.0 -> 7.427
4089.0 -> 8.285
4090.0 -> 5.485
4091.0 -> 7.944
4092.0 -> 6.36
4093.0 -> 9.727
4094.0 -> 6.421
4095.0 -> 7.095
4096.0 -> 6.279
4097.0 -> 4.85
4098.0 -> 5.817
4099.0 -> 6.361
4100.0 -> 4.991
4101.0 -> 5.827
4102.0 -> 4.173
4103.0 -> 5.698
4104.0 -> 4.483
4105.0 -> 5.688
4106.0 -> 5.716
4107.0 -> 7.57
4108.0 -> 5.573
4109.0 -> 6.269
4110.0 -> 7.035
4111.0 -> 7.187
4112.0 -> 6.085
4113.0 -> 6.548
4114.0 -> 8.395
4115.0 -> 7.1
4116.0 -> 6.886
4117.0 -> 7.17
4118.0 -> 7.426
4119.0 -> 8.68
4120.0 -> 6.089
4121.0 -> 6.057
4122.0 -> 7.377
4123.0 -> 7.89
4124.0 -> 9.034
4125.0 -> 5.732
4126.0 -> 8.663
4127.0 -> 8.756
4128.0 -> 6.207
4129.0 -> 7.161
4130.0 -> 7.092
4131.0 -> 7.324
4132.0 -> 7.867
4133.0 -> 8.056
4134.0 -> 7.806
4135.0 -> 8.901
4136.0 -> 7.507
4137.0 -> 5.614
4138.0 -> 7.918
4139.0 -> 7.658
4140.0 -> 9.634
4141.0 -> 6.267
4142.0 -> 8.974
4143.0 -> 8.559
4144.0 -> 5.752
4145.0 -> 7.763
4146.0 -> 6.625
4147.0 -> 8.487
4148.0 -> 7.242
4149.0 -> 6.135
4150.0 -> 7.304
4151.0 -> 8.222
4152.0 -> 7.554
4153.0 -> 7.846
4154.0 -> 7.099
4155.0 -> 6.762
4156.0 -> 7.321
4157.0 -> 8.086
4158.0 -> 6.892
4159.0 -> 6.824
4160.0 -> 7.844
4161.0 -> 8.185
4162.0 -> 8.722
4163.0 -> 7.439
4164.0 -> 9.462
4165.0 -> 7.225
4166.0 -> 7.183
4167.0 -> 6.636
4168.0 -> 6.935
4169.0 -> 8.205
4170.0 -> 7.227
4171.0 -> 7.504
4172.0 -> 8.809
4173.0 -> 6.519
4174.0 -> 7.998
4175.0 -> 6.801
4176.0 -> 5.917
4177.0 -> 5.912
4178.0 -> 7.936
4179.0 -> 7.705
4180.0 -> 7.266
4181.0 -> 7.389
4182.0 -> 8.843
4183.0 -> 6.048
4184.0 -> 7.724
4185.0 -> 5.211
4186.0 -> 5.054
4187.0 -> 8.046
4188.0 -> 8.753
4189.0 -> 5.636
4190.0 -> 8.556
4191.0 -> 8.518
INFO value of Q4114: 4.75 Angstrom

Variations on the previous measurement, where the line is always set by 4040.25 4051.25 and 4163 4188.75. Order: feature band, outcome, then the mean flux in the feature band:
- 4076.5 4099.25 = 1.65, 7.38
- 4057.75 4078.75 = 1.11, 7.68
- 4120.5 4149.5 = 0.29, 7.52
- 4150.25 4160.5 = -0.01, 7.44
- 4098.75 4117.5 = 3.72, 6.25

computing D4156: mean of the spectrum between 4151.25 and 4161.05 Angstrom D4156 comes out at 7.43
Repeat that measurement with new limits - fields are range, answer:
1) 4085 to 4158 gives 7.08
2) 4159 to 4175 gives 7.67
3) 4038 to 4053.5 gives 8.2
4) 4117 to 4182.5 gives 7.5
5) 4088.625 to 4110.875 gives 6.26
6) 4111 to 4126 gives 7.23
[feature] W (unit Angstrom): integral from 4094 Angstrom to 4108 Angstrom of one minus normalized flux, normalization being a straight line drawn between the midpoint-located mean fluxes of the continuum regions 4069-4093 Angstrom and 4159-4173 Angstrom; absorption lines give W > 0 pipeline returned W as 3.4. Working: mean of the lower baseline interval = 7.59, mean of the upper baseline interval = 7.72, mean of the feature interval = 5.75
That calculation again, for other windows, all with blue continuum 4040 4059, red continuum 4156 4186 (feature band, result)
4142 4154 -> 0.11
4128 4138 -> 0.26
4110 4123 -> 1.09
